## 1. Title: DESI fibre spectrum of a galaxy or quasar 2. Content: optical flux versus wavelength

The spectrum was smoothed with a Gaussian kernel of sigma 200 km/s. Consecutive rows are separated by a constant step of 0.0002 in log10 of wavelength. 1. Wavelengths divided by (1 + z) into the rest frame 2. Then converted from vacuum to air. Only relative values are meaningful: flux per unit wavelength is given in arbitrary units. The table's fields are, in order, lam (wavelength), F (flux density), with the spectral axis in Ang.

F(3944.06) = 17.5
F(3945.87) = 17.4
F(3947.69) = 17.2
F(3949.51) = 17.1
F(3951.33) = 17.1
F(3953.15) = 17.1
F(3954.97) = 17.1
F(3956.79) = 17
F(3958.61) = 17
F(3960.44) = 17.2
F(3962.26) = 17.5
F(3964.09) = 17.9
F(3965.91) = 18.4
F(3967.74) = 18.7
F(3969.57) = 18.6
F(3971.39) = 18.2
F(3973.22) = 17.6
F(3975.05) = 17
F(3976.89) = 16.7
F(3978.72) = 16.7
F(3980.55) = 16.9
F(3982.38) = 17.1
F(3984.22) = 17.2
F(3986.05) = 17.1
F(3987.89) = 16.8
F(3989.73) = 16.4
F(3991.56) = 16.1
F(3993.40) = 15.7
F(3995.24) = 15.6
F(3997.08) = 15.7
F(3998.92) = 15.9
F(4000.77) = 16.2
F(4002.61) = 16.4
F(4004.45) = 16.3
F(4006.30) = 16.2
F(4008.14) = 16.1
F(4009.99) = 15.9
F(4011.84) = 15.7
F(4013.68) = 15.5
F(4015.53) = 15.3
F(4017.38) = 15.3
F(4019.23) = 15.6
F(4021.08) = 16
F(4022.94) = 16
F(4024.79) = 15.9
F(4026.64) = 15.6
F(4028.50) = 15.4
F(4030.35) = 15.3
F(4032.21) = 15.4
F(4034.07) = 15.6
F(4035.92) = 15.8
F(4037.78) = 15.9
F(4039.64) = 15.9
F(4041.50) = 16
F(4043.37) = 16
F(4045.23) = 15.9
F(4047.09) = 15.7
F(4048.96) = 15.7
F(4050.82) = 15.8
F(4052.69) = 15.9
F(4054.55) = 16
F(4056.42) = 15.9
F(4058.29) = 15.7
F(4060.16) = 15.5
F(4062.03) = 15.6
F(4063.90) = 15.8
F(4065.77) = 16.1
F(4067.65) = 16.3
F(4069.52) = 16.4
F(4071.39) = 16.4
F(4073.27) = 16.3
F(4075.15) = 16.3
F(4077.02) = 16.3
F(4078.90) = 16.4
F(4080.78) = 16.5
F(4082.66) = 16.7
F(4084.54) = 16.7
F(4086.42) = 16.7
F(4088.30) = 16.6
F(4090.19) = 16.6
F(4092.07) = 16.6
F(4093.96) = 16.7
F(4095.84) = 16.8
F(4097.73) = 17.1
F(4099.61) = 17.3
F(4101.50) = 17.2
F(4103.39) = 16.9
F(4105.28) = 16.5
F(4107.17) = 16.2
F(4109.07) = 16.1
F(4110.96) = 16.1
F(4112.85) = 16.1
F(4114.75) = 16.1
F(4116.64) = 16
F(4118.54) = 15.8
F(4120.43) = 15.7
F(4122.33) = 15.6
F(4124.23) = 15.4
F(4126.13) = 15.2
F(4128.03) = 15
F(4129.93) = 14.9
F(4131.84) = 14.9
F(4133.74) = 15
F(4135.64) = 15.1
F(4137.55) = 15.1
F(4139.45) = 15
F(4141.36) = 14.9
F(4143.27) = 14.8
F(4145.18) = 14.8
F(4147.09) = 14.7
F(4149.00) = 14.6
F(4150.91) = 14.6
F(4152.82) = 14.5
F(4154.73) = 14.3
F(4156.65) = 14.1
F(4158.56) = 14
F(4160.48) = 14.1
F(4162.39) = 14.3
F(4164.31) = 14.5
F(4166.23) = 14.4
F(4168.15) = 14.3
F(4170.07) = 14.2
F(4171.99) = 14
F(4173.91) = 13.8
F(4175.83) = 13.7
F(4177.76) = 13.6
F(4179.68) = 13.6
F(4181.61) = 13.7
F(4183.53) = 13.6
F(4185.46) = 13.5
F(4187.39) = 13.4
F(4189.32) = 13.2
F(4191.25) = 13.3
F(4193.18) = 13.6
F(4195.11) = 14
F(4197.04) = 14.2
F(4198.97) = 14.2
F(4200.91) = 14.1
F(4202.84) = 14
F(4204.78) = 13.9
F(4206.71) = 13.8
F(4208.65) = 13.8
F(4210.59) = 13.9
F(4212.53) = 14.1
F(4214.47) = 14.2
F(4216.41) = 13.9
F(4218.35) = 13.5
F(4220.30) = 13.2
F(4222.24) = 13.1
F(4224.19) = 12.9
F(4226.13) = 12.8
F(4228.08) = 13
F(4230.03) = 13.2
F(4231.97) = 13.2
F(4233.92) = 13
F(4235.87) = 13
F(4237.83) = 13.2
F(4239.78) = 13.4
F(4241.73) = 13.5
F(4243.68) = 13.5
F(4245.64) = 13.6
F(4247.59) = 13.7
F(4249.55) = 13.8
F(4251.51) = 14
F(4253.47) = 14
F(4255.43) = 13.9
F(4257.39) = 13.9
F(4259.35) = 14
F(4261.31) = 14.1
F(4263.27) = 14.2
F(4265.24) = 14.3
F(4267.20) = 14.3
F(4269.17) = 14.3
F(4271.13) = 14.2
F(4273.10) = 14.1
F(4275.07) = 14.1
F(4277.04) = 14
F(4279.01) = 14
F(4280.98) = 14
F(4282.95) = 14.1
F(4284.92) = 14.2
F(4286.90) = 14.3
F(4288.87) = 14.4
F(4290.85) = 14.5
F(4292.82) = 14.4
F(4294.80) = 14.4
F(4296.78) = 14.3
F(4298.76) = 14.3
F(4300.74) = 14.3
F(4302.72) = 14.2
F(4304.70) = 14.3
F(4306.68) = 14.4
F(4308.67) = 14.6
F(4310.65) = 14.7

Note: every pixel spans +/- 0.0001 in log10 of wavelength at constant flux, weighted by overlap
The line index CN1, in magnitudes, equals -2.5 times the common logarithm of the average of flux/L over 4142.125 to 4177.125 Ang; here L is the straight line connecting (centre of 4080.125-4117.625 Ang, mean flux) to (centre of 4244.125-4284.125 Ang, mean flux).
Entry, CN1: 0.096 mag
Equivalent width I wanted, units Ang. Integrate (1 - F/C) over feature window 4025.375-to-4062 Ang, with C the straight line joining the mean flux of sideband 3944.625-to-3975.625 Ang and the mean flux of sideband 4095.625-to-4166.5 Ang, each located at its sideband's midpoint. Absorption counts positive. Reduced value 1.6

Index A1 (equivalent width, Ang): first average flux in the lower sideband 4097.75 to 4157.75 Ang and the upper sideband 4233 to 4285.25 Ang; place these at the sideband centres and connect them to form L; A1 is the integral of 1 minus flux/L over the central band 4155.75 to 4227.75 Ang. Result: 4.4 Ang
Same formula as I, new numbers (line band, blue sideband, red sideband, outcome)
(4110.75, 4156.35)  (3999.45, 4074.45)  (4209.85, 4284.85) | -0.8 Ang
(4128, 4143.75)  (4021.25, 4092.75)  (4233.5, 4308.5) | 0.3 Ang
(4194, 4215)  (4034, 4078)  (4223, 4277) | 0.3 Ang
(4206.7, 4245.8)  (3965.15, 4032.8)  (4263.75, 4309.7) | 3.5 Ang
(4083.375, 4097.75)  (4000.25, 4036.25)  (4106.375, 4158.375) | -1.2 Ang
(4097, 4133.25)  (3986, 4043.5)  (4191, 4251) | -3.0 Ang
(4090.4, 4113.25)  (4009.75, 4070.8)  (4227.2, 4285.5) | -2.2 Ang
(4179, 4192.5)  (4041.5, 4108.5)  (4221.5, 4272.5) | 1.0 Ang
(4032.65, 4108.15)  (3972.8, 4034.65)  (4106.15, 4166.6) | -3.3 Ang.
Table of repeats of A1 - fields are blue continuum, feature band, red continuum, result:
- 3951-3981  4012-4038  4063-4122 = 2.1 Ang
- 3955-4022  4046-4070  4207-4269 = -0.1 Ang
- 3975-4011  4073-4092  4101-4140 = -0.7 Ang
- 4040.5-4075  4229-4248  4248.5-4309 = 1.6 Ang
